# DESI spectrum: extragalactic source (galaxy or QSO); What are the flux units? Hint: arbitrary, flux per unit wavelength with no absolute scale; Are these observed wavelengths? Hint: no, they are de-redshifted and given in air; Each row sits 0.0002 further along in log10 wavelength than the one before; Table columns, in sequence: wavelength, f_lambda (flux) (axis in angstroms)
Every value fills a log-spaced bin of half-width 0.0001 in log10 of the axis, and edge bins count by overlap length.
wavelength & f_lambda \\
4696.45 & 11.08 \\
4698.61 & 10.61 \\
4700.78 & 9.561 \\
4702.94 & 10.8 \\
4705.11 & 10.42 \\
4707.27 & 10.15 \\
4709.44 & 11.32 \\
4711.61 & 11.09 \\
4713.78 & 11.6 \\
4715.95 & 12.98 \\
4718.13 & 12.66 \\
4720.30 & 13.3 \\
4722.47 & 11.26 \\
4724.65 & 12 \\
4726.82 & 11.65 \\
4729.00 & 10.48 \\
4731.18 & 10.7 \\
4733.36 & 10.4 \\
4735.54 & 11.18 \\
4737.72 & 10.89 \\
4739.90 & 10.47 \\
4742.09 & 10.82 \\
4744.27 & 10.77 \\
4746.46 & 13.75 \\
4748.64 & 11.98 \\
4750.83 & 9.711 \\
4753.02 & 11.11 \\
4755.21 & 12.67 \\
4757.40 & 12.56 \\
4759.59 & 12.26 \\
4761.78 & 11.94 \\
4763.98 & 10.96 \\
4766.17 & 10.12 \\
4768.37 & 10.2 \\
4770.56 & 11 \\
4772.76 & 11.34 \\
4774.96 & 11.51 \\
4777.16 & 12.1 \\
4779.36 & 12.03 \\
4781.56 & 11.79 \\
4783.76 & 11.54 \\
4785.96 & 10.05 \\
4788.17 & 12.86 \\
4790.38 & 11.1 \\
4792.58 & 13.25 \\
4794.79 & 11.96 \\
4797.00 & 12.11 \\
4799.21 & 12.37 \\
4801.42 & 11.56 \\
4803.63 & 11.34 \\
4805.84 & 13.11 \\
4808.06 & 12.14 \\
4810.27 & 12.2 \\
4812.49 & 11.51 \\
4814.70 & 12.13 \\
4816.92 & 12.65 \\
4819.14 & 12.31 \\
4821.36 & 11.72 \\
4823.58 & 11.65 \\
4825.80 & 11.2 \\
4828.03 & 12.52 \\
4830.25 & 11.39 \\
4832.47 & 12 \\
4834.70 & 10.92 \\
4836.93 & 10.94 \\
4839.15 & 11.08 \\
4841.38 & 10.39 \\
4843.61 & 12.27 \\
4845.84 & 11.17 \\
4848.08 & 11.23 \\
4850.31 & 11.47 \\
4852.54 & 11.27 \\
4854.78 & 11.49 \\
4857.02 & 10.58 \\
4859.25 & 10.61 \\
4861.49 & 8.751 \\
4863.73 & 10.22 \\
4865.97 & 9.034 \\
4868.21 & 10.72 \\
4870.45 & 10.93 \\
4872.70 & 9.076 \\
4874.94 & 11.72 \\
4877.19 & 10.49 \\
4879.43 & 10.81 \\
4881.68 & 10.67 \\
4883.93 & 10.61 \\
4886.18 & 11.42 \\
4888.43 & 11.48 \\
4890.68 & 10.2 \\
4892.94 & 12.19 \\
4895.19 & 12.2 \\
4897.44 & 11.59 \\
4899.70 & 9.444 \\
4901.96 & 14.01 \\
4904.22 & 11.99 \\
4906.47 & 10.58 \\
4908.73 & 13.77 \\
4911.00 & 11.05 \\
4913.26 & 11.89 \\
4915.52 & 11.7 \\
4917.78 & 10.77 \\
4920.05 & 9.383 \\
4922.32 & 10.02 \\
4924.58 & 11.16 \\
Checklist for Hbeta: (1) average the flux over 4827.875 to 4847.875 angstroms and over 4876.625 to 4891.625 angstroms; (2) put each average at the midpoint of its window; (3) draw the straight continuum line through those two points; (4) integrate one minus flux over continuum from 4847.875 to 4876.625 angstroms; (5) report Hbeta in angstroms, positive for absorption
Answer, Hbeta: 1.44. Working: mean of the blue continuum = 11.3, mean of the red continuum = 10.8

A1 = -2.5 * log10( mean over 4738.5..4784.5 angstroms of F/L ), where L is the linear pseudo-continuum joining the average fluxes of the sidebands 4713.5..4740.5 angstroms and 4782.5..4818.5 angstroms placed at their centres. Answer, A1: 0.03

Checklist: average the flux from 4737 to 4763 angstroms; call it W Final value 11.6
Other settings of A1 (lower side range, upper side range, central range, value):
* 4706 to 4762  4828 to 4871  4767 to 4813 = -0.051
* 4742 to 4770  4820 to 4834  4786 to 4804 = -0.033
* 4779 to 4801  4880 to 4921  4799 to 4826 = -0.020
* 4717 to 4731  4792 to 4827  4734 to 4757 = 0.049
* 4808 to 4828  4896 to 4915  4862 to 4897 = 0.104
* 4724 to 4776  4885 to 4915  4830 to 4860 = 0.031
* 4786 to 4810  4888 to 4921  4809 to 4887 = 0.066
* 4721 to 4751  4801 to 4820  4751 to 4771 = 0.015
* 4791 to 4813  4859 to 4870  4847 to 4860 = -0.086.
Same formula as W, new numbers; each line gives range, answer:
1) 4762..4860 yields 11.6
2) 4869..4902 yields 11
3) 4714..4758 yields 11.6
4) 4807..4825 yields 12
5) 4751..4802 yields 11.6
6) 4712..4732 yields 11.8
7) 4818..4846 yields 11.5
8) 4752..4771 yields 11.4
